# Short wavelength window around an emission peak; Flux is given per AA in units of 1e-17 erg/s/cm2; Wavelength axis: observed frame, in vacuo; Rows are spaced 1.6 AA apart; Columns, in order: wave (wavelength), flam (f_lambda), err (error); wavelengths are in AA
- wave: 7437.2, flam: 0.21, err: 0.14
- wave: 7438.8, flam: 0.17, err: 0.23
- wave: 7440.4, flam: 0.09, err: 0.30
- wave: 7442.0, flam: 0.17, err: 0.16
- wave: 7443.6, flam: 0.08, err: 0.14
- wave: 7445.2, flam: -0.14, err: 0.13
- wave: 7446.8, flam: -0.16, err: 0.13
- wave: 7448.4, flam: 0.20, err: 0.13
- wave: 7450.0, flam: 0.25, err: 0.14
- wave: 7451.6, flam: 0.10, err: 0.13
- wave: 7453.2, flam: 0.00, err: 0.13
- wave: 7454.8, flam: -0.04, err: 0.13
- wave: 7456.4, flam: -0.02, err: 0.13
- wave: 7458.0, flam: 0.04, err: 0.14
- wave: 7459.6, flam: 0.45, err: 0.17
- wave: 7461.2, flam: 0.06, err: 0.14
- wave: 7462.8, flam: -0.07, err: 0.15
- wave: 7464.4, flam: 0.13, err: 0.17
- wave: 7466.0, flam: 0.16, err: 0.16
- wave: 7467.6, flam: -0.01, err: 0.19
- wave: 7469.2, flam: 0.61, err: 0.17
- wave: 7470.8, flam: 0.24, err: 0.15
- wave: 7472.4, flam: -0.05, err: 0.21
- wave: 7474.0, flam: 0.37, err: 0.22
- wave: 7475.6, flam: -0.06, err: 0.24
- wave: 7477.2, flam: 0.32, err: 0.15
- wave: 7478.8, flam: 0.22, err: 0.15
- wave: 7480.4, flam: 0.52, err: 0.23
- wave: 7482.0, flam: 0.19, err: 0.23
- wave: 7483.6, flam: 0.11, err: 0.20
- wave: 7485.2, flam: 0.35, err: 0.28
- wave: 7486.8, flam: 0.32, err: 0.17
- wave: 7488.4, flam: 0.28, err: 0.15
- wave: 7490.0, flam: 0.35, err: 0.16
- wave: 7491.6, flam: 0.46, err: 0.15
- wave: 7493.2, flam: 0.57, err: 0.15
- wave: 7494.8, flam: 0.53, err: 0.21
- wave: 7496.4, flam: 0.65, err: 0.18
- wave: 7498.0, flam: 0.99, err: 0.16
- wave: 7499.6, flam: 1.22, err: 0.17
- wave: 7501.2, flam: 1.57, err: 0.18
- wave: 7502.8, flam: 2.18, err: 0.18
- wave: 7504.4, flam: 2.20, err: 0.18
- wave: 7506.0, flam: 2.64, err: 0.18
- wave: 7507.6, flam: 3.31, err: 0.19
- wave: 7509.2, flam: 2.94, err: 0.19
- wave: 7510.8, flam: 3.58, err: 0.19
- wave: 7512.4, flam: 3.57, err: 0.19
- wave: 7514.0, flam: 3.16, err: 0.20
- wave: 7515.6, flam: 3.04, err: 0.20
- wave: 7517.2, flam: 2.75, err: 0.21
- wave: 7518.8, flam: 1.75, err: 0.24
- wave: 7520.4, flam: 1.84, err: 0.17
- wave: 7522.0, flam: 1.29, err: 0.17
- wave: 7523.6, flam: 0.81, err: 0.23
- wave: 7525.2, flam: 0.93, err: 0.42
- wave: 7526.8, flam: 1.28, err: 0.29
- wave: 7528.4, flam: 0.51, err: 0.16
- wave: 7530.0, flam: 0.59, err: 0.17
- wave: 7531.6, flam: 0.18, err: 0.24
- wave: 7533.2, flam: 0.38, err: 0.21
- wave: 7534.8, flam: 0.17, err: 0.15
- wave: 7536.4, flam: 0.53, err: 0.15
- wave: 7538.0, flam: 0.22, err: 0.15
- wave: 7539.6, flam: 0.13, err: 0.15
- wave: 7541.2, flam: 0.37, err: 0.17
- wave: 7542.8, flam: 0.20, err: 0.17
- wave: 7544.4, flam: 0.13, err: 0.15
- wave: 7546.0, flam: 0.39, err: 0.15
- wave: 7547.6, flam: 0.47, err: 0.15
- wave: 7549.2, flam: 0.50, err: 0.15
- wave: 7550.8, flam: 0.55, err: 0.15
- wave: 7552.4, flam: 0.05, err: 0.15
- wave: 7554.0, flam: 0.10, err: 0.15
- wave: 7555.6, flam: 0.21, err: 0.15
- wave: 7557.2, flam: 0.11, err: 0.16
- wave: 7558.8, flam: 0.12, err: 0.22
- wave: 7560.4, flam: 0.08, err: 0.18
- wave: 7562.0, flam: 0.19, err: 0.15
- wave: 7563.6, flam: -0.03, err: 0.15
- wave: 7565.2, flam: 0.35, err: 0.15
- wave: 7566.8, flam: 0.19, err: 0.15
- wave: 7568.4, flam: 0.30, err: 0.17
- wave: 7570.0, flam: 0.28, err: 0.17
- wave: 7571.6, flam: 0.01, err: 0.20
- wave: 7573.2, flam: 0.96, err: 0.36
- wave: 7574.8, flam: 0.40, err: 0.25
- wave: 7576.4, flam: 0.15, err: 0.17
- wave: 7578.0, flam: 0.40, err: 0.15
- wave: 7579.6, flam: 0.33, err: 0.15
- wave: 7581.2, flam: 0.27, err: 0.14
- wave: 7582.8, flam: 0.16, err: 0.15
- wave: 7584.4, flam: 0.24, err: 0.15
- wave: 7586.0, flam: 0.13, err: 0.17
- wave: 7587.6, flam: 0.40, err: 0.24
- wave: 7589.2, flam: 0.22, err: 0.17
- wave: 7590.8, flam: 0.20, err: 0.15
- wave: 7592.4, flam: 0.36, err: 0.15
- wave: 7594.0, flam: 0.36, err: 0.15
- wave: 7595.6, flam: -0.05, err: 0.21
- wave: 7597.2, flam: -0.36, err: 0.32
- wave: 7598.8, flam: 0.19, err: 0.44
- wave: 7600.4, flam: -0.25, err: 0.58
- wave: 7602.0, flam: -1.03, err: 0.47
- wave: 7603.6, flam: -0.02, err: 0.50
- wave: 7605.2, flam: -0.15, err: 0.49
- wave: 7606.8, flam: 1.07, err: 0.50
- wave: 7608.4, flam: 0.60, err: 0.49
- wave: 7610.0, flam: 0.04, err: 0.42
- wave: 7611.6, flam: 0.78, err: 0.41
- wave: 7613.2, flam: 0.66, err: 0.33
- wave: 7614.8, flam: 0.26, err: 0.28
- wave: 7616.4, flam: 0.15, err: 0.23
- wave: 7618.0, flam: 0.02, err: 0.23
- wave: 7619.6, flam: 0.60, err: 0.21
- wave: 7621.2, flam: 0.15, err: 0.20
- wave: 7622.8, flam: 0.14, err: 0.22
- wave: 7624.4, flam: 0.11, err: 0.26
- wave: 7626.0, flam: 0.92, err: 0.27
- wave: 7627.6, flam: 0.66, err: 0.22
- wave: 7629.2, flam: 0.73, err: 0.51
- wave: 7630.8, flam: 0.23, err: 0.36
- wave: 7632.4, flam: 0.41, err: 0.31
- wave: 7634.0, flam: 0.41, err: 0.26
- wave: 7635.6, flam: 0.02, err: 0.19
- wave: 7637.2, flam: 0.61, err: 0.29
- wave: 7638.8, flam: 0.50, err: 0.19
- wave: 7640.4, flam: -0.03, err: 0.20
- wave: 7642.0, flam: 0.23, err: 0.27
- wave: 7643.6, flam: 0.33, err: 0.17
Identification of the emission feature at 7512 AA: [O II] 3727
